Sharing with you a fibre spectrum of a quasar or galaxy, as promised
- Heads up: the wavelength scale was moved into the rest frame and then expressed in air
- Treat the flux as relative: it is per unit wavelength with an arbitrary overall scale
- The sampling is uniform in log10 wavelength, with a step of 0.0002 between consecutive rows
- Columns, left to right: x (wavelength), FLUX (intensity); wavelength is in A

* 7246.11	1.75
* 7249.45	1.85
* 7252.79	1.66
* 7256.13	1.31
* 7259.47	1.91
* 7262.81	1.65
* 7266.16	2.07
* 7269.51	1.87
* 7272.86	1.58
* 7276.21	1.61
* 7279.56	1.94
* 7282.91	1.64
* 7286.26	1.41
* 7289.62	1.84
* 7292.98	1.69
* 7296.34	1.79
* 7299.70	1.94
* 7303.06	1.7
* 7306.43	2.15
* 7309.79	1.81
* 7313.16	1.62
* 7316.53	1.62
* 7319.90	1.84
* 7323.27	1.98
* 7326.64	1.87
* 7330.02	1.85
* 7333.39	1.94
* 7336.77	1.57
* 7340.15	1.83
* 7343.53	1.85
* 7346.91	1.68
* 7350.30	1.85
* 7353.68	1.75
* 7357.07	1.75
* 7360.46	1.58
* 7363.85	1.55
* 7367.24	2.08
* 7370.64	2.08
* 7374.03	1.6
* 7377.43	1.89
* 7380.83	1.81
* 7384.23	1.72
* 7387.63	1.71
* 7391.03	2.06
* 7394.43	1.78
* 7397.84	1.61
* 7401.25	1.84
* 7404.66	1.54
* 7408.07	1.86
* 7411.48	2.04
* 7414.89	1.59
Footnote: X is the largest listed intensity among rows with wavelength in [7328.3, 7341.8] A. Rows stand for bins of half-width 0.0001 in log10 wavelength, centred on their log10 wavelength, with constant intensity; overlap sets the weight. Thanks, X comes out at 1.94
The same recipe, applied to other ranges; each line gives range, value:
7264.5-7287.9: 2.07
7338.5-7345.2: 1.85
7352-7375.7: 2.08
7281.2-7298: 1.84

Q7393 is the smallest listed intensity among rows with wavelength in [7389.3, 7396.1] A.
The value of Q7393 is 1.78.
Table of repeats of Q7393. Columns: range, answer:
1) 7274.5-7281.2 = 1.61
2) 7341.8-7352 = 1.68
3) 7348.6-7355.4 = 1.75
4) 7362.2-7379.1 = 1.55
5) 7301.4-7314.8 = 1.62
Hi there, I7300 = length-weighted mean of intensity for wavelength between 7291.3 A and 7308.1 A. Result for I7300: 1.85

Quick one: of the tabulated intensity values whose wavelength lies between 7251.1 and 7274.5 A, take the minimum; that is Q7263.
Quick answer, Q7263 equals 1.31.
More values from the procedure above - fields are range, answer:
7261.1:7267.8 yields 1.65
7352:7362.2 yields 1.58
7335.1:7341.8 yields 1.57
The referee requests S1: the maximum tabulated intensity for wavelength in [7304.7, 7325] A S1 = 2.15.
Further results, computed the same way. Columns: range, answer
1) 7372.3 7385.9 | 1.89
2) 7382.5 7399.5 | 2.06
